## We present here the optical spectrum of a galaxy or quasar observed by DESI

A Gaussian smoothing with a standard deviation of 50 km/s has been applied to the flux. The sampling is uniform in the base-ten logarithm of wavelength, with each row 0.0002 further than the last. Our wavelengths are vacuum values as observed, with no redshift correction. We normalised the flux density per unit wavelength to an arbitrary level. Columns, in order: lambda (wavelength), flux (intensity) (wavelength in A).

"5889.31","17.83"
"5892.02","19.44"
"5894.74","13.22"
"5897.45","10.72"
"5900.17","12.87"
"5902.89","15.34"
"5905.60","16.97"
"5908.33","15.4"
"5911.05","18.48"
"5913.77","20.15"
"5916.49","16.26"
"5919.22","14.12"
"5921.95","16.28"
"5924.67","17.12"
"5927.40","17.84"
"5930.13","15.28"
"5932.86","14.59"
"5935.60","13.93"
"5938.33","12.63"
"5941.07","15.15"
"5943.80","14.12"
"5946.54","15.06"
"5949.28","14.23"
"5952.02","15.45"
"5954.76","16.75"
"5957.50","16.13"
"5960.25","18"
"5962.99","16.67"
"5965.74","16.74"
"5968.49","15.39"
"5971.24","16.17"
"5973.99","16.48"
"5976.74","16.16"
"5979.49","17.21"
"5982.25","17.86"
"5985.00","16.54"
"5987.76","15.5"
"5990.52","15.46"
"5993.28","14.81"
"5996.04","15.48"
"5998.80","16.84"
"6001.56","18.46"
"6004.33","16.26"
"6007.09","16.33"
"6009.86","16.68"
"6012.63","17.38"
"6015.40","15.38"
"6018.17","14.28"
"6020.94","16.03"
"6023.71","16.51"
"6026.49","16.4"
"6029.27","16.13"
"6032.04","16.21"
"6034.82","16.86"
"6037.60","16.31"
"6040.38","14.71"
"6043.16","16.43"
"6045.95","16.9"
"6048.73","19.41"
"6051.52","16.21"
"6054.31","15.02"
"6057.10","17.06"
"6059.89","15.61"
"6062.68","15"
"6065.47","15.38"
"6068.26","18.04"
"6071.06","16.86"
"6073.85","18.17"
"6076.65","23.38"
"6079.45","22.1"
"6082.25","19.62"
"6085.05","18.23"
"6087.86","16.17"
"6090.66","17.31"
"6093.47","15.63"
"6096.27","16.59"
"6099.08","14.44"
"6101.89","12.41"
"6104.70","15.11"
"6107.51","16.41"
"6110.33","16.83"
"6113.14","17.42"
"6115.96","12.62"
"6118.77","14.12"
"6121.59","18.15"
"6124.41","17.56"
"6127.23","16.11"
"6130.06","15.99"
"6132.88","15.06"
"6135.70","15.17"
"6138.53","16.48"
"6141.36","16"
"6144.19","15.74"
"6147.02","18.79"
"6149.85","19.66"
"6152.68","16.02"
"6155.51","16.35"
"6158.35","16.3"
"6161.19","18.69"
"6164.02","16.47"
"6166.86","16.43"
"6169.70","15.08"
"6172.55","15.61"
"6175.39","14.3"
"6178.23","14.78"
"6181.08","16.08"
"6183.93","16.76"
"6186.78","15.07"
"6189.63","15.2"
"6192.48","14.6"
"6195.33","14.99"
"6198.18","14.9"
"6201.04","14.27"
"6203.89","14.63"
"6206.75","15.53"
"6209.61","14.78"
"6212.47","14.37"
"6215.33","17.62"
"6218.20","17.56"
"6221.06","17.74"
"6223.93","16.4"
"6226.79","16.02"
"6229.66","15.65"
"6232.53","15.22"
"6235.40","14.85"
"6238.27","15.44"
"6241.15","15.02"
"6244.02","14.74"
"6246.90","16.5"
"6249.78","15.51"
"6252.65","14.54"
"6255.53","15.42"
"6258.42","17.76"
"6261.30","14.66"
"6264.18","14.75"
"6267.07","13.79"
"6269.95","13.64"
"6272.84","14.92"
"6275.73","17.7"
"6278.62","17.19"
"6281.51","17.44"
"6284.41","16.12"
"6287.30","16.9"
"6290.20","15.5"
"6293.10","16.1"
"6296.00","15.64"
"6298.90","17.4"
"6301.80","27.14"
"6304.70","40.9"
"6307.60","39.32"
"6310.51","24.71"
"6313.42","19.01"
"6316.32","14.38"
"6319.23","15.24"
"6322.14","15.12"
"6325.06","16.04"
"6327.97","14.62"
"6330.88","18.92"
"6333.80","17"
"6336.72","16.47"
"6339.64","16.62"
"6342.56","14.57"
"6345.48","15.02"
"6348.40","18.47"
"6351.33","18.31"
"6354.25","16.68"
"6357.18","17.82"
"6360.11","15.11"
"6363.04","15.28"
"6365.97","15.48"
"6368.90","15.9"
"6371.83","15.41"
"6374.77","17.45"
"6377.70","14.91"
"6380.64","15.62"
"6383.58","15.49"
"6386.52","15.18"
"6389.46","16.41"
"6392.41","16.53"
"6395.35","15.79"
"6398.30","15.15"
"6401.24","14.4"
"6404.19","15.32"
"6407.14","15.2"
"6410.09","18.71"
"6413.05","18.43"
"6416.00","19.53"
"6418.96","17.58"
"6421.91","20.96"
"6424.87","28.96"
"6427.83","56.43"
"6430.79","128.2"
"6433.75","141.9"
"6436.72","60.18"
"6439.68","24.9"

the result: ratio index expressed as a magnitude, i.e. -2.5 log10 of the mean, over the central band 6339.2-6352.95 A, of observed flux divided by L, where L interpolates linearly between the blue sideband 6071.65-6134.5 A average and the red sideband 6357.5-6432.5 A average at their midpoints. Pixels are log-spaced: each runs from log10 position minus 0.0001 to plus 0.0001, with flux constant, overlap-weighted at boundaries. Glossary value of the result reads 0.315 mag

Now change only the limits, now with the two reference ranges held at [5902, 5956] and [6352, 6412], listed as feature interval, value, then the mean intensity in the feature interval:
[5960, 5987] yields -0.06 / 16.6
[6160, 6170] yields -0.06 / 16.8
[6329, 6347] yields -0.03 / 16.4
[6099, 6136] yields 0.02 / 15.6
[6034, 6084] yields -0.10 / 17.4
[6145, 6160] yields -0.10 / 17.4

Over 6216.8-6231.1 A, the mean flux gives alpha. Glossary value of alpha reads 16.7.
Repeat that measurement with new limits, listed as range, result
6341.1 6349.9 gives 16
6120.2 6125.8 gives 17.9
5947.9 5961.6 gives 16.1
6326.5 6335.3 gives 16.8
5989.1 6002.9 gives 16.2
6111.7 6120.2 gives 14.7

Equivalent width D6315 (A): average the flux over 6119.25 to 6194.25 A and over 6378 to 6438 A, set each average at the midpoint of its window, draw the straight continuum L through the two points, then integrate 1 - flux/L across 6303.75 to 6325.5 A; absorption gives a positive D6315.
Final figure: 2.9 A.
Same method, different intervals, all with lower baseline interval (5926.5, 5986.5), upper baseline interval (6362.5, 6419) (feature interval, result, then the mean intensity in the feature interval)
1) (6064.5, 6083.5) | -3.87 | 19.2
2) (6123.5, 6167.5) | -1.92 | 16.7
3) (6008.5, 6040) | -0.54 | 16.1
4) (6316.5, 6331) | 0.49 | 15.6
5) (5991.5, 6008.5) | -0.52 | 16.3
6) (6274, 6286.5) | -0.75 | 17.1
